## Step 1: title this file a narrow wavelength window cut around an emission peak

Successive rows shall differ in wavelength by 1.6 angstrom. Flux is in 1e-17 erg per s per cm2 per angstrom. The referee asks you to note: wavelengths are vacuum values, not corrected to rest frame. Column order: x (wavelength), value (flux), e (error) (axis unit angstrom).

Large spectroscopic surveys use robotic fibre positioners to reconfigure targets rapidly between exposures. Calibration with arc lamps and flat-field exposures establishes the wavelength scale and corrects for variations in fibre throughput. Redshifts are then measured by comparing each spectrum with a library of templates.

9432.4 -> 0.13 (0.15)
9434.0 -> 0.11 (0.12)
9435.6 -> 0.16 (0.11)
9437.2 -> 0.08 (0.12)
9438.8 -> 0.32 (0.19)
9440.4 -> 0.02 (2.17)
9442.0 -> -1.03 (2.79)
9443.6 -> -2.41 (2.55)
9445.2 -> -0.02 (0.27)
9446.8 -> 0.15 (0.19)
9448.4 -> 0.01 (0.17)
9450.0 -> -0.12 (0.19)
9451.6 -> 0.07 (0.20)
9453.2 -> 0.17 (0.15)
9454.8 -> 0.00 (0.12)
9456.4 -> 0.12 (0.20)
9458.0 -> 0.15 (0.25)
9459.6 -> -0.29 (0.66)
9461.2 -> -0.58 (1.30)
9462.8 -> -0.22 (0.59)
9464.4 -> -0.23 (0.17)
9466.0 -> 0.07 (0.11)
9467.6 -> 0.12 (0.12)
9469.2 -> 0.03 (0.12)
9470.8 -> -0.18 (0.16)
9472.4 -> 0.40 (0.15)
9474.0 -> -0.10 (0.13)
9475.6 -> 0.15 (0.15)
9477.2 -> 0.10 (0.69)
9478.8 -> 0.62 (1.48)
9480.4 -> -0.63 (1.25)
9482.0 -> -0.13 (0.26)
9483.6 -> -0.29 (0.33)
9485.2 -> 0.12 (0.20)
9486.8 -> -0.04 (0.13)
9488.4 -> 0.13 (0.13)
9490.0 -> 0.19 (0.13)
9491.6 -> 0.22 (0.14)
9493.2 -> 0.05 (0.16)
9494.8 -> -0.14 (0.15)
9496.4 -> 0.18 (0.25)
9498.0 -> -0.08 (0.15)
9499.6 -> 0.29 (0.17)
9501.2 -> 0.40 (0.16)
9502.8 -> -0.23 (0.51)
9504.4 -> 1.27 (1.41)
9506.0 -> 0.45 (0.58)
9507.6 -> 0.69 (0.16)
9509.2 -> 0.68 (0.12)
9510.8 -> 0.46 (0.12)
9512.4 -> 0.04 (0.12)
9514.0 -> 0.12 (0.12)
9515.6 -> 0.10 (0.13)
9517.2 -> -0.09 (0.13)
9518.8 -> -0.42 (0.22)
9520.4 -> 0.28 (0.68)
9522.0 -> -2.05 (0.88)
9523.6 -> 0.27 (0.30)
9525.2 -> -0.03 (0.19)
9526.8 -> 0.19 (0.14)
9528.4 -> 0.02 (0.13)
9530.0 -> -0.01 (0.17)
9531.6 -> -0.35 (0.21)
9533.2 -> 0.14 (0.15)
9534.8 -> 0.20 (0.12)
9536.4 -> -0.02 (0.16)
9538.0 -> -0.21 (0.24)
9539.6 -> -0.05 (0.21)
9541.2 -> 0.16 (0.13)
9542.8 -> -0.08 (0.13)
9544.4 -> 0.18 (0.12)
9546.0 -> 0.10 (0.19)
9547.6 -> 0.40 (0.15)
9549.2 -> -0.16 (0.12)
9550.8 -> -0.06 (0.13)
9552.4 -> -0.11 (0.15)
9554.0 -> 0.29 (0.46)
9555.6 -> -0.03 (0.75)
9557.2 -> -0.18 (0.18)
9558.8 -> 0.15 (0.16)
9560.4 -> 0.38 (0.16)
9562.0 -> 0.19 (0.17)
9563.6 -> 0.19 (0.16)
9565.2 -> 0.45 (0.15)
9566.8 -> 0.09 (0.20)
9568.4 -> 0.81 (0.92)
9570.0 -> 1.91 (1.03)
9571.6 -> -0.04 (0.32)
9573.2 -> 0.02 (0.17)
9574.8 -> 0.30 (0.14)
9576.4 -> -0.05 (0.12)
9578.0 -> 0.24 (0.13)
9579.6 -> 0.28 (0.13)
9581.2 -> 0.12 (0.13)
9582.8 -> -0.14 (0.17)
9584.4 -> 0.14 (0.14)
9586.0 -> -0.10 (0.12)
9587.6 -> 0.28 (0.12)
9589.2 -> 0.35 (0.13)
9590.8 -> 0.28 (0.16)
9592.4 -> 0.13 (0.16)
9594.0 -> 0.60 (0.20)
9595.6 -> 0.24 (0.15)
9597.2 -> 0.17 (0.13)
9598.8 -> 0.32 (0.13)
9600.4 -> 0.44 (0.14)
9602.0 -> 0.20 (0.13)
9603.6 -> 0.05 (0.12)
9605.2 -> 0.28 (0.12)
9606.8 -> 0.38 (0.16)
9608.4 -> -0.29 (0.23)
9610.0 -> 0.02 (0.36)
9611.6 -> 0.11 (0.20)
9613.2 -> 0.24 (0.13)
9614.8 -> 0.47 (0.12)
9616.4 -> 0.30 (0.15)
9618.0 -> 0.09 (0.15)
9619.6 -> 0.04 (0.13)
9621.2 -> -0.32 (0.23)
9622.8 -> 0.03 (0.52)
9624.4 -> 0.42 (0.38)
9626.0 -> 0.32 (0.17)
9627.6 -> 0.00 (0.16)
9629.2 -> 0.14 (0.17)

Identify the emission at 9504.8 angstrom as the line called H-beta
